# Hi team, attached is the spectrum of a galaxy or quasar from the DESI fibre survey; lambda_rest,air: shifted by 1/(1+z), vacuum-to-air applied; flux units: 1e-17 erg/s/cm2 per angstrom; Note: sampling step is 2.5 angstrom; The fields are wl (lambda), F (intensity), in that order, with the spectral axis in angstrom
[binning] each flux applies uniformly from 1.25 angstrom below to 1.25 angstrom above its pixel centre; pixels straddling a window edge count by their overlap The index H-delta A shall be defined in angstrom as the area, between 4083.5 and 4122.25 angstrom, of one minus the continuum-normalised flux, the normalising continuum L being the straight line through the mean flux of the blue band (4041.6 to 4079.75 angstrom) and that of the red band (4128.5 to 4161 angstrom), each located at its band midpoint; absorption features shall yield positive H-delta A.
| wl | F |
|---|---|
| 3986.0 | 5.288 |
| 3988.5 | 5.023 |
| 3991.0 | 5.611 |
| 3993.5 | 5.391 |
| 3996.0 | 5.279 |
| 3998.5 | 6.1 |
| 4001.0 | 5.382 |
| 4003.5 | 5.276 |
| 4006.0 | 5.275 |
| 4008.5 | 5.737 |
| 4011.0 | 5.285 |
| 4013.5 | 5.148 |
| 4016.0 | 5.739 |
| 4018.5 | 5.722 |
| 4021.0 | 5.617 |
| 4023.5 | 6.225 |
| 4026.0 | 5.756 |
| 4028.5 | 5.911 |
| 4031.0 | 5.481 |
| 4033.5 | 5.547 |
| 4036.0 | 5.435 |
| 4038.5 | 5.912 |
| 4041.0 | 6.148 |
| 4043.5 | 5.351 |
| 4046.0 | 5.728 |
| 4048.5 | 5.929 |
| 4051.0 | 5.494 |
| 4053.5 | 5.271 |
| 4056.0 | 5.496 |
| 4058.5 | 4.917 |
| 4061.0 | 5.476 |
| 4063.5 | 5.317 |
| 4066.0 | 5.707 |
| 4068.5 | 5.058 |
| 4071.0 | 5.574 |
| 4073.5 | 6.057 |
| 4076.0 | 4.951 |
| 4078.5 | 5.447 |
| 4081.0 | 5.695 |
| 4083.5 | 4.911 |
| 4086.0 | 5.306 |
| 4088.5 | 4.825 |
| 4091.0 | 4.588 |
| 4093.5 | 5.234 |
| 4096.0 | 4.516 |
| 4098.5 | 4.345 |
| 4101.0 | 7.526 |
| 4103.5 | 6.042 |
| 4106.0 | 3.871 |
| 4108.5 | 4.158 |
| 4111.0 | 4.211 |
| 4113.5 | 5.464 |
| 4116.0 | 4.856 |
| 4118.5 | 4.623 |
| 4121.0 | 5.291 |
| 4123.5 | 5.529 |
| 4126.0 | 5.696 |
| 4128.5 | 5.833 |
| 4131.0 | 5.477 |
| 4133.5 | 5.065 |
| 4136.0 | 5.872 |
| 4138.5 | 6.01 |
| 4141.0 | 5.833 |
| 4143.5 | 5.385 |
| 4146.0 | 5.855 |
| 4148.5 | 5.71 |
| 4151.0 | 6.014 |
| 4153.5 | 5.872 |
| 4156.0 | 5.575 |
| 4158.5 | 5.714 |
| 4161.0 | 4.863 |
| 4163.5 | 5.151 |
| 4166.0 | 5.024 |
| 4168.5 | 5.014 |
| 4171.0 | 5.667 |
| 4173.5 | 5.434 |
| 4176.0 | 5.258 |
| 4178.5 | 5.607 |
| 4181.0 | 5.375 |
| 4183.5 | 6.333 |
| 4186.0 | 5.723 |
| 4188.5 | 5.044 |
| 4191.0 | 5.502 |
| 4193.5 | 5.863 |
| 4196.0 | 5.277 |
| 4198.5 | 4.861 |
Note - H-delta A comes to 4.03 angstrom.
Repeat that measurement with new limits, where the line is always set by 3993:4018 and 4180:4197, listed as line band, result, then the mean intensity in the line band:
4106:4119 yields 2.2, 4.59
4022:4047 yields -1.2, 5.75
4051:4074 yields 0.4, 5.41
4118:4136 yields 0.4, 5.43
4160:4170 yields 1.0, 5.03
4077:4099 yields 2.1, 5.01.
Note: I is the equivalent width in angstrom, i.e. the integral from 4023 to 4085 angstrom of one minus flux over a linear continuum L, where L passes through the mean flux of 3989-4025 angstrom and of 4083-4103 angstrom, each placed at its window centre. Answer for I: -2.1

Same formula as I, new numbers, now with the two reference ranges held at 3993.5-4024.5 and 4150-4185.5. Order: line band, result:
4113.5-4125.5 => 0.8 angstrom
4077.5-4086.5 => 0.3 angstrom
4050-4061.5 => 0.5 angstrom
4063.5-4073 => 0.1 angstrom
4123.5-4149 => -0.7 angstrom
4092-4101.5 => 0.5 angstrom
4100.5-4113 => 1.1 angstrom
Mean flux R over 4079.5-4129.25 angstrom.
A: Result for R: 5.12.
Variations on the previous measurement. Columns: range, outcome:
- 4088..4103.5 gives 5.26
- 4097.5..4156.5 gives 5.42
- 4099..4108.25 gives 5.52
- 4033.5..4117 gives 5.3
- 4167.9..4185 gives 5.55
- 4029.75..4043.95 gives 5.66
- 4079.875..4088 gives 5.25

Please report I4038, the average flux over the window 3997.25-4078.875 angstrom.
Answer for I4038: 5.56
